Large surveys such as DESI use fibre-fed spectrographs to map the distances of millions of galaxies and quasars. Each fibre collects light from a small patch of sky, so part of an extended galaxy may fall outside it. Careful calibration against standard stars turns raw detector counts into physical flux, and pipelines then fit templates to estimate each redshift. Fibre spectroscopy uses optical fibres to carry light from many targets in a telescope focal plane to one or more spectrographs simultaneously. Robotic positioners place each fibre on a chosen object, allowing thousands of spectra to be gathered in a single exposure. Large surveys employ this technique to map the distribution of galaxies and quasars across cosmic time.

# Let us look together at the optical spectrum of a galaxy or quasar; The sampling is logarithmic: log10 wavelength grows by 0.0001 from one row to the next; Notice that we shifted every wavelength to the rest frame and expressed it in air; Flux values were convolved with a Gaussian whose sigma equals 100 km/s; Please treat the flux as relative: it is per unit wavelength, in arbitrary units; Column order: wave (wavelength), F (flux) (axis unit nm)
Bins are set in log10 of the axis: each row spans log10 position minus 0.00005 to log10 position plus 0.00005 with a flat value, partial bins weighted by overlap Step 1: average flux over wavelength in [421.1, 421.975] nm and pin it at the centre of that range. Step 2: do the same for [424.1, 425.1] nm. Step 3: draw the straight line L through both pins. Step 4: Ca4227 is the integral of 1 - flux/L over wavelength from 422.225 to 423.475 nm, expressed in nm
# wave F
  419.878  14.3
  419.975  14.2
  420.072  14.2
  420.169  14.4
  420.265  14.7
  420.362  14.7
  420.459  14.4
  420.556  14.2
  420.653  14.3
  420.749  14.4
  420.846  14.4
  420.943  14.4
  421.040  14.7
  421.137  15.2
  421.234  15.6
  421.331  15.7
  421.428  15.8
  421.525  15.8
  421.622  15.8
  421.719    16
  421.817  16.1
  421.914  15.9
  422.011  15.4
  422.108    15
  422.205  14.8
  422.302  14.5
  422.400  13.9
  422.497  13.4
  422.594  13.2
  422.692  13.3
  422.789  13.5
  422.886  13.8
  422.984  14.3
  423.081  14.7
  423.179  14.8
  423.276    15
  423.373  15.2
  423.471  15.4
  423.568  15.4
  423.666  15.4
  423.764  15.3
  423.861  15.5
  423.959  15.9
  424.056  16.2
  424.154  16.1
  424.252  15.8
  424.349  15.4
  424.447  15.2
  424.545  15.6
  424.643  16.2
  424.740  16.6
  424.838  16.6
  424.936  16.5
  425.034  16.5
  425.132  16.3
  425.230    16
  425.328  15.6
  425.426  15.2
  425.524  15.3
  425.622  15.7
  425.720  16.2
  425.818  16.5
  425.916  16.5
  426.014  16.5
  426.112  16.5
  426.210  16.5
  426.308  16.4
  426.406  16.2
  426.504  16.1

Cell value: 0.13 nm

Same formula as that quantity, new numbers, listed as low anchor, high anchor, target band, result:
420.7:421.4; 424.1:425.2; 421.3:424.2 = 0.083 nm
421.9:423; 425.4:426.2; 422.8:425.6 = -0.064 nm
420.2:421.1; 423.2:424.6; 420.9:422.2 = -0.062 nm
